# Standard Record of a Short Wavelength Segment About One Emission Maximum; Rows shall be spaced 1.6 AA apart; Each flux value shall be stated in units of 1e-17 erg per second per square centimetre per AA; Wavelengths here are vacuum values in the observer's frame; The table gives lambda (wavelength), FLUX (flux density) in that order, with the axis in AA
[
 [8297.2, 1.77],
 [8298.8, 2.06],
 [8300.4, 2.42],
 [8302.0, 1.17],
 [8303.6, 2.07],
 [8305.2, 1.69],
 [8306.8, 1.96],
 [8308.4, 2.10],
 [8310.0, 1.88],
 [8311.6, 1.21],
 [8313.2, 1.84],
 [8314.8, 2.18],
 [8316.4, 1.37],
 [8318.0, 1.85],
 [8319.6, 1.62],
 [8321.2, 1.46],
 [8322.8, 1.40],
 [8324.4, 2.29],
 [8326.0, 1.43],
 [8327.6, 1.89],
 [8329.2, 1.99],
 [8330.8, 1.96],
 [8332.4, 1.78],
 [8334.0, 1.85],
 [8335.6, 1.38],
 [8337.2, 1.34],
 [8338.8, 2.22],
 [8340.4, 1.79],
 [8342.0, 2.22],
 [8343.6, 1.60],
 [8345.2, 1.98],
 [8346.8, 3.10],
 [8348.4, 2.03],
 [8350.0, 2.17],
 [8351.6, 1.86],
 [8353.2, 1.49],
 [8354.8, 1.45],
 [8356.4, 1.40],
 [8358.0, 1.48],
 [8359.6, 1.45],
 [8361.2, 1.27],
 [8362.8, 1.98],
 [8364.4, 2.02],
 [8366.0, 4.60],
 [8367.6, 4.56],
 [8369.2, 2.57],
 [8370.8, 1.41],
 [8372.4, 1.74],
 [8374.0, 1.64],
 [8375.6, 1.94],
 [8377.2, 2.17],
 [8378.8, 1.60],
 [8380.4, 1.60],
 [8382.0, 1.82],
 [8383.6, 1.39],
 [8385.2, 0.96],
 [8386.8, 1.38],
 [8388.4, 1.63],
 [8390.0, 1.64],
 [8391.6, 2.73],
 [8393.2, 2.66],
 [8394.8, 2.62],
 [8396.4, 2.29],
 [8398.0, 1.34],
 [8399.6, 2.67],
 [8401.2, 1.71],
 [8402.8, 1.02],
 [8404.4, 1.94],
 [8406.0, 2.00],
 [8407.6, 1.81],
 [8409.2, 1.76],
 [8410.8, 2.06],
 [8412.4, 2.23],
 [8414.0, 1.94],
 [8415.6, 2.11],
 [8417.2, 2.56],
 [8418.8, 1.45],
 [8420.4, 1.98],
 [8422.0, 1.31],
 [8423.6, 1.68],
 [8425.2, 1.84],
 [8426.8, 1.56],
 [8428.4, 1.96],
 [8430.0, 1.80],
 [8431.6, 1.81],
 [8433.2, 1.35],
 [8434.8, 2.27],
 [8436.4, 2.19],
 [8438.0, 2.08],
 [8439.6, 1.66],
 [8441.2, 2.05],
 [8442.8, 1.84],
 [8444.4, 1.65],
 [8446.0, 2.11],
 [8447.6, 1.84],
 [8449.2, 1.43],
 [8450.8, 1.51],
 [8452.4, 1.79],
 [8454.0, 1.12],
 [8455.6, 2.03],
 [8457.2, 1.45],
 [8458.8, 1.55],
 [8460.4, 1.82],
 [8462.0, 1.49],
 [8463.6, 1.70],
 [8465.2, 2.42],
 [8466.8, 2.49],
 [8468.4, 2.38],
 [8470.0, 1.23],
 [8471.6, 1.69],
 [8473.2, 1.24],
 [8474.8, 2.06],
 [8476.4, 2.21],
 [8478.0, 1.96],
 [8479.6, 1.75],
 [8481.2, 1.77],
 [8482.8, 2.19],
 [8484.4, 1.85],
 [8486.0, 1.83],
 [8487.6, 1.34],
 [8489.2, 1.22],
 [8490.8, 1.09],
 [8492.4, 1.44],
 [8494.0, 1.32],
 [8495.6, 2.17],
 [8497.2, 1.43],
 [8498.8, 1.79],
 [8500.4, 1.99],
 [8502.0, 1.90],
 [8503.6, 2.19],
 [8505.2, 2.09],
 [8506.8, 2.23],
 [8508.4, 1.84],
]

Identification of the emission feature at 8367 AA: H-alpha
